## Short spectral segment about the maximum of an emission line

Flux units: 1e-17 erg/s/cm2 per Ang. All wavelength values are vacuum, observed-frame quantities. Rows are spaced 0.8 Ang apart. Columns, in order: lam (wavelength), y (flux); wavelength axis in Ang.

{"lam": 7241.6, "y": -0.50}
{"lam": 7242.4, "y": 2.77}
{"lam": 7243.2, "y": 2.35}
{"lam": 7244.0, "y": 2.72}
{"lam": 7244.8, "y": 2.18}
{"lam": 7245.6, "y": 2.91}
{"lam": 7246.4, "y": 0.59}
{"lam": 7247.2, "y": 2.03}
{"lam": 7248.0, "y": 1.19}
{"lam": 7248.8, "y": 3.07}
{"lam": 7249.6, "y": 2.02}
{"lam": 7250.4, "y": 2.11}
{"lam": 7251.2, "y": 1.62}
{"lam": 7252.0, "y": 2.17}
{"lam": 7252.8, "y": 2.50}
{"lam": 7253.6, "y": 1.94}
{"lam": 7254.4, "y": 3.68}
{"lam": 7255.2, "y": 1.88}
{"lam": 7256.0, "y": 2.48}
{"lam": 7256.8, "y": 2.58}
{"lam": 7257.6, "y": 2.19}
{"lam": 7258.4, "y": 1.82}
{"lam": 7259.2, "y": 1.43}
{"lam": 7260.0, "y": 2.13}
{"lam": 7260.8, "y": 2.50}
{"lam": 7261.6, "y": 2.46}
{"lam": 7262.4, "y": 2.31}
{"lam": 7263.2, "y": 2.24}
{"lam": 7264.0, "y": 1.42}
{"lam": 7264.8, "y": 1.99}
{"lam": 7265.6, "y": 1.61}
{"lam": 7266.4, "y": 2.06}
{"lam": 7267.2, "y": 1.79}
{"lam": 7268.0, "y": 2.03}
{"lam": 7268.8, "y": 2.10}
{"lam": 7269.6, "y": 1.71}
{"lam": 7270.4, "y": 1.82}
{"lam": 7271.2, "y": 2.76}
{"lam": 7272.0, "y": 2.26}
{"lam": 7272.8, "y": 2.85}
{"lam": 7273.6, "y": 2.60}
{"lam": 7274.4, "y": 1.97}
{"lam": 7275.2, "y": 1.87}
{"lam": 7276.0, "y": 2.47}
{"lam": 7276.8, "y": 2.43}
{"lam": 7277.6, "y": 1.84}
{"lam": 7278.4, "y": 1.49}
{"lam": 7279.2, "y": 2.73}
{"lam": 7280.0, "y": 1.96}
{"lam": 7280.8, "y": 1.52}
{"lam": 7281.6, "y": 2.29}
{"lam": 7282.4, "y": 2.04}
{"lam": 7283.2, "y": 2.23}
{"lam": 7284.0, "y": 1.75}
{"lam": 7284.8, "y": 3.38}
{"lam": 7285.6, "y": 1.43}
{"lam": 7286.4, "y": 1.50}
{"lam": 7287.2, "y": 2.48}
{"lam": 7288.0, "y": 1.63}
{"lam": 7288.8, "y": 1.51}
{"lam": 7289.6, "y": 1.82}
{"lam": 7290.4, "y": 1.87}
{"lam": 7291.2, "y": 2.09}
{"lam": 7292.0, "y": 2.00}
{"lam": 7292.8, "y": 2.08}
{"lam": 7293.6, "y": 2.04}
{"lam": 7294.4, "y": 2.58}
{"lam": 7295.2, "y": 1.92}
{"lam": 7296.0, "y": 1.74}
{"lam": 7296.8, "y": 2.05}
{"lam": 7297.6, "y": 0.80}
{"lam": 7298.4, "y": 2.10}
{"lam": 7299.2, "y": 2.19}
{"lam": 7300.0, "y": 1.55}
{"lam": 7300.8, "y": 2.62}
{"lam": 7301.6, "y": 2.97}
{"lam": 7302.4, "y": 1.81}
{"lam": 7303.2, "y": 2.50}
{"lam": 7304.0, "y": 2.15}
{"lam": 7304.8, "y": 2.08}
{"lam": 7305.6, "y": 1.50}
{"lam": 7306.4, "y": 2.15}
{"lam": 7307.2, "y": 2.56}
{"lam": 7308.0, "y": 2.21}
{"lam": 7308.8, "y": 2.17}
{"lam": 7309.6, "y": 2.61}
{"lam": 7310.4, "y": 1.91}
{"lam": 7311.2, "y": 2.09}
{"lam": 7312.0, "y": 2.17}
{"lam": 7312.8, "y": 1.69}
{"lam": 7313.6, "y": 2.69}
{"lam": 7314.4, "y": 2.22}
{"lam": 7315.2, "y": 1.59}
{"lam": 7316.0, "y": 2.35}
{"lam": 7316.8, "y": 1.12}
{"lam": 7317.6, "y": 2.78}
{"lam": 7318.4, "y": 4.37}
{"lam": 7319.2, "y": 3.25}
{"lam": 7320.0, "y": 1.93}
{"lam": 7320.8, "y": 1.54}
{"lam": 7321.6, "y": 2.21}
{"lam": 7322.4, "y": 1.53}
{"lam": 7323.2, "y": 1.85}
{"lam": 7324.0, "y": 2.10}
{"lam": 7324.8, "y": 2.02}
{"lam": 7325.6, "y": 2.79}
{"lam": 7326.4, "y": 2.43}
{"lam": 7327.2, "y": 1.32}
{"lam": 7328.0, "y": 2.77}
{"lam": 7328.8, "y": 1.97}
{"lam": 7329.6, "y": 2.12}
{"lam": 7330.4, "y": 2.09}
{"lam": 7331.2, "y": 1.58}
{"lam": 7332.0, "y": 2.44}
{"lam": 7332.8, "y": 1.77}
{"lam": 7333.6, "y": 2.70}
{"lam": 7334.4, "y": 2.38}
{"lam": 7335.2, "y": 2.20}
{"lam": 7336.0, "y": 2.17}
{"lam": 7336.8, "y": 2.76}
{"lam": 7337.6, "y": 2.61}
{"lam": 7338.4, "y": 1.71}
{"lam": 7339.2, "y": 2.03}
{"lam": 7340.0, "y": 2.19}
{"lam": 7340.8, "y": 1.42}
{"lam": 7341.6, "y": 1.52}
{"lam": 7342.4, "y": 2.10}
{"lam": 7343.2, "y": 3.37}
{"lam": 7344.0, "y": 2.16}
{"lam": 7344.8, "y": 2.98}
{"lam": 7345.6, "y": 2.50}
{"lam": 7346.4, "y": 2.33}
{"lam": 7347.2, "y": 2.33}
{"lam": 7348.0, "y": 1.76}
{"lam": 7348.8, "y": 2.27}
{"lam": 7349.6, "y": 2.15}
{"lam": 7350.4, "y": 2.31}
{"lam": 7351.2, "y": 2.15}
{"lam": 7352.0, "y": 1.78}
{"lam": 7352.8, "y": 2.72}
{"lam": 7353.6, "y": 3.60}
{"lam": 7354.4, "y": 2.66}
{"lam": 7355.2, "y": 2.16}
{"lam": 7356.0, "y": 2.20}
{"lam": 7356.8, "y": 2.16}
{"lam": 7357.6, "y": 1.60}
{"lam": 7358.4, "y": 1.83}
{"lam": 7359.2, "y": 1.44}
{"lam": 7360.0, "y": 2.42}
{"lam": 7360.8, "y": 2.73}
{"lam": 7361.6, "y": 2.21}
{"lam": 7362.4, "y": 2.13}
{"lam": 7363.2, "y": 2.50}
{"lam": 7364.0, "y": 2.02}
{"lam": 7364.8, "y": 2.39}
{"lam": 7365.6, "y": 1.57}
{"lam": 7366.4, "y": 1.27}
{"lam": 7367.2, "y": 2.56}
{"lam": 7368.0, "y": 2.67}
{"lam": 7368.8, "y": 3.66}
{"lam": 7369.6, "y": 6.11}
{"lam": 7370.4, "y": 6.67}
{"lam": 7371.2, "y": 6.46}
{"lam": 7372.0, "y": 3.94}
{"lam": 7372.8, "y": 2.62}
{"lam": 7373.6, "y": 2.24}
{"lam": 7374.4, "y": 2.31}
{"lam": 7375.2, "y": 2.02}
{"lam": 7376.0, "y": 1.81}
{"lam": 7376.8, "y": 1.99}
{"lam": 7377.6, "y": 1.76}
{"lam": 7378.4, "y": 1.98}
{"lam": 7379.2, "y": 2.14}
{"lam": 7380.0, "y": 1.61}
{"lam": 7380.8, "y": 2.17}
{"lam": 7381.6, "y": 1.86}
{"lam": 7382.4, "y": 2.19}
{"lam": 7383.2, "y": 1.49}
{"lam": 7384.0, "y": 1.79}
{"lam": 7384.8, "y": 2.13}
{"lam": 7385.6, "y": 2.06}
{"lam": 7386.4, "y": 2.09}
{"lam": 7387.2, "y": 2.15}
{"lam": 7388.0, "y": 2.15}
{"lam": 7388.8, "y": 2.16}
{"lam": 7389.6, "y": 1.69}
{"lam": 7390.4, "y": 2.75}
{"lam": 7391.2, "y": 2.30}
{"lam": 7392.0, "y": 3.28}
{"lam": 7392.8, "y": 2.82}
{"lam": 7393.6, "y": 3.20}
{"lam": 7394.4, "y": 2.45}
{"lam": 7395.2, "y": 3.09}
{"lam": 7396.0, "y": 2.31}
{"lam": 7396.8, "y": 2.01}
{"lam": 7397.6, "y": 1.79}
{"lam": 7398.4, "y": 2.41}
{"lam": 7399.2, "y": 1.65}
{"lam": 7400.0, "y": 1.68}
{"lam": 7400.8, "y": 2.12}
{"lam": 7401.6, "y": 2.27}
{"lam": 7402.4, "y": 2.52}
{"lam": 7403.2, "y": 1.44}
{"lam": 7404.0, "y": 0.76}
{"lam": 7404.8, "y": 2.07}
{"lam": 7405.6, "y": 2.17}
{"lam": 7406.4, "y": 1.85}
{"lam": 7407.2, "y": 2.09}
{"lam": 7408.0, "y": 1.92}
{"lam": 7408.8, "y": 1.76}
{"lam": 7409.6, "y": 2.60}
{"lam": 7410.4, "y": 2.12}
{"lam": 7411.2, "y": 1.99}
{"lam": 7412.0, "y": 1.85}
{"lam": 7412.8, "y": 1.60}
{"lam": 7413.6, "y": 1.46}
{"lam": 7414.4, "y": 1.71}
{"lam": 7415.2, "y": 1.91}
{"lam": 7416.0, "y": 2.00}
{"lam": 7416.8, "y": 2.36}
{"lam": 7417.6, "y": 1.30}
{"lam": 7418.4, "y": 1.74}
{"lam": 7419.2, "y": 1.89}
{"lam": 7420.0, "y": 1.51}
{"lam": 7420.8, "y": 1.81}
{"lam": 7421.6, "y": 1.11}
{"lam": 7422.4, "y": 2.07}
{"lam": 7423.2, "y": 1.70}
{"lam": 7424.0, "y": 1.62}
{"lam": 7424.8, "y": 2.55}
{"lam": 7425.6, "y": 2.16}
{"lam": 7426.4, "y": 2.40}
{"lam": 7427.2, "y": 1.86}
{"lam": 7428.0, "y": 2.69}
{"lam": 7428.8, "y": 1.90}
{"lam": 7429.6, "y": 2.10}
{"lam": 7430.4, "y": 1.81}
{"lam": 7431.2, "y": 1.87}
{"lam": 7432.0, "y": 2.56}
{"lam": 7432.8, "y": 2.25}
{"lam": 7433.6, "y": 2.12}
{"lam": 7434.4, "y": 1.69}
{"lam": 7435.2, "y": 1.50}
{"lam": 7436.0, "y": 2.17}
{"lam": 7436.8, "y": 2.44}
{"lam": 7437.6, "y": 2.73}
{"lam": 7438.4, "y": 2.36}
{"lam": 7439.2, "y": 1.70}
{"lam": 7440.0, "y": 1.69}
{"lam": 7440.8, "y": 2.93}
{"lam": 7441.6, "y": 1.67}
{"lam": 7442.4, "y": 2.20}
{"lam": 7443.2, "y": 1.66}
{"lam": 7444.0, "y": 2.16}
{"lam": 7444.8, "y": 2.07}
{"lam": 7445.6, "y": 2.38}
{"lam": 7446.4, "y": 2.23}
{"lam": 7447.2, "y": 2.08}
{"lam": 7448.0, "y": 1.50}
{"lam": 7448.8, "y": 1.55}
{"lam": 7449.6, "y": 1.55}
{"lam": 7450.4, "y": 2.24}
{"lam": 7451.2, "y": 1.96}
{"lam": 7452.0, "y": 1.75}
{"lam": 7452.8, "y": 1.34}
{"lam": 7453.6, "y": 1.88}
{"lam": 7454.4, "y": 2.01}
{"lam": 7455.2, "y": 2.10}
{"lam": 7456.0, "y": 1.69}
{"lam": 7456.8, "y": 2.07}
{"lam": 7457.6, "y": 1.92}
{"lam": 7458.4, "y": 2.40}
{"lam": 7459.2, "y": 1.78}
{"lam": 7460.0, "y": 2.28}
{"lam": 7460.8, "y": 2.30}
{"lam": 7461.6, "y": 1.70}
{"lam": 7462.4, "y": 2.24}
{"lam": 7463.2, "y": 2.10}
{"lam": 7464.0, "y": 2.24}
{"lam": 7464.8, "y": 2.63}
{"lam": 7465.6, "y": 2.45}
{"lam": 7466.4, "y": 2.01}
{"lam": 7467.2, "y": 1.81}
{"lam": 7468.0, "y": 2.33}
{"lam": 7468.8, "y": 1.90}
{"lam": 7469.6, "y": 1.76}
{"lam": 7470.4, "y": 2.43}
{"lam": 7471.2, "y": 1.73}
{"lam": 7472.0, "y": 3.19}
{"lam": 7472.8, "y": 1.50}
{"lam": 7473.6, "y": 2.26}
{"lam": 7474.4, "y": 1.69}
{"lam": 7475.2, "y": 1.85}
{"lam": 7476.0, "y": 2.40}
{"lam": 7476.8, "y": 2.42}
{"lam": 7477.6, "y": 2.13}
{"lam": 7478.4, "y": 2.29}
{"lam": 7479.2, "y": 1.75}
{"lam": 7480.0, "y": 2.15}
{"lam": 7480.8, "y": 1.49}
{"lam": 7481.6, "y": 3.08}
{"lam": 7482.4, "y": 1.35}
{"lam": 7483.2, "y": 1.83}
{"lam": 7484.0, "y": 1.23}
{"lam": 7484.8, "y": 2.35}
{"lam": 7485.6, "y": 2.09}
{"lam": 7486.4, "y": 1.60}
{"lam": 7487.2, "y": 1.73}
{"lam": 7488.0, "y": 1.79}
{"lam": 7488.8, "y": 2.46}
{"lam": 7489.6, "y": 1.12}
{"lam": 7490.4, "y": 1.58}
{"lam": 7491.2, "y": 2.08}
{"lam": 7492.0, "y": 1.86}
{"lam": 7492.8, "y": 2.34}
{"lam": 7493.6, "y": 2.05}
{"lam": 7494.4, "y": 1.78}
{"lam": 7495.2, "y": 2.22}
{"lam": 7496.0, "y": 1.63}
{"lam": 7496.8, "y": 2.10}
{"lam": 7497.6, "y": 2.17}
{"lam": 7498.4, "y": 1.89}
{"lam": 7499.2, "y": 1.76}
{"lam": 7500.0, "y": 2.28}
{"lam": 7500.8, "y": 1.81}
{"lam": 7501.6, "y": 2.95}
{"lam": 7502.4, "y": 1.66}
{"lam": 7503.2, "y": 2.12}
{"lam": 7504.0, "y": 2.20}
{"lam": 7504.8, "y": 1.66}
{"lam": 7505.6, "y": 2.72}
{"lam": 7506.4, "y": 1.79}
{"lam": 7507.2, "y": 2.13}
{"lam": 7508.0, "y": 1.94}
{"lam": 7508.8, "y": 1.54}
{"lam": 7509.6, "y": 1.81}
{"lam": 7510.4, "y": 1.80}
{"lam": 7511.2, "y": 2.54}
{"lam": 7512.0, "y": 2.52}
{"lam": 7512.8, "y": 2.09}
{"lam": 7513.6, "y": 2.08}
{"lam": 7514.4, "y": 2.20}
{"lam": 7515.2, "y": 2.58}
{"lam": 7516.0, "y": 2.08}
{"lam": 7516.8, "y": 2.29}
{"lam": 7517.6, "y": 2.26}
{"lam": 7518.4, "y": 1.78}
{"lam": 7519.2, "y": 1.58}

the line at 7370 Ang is H-alpha 6563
